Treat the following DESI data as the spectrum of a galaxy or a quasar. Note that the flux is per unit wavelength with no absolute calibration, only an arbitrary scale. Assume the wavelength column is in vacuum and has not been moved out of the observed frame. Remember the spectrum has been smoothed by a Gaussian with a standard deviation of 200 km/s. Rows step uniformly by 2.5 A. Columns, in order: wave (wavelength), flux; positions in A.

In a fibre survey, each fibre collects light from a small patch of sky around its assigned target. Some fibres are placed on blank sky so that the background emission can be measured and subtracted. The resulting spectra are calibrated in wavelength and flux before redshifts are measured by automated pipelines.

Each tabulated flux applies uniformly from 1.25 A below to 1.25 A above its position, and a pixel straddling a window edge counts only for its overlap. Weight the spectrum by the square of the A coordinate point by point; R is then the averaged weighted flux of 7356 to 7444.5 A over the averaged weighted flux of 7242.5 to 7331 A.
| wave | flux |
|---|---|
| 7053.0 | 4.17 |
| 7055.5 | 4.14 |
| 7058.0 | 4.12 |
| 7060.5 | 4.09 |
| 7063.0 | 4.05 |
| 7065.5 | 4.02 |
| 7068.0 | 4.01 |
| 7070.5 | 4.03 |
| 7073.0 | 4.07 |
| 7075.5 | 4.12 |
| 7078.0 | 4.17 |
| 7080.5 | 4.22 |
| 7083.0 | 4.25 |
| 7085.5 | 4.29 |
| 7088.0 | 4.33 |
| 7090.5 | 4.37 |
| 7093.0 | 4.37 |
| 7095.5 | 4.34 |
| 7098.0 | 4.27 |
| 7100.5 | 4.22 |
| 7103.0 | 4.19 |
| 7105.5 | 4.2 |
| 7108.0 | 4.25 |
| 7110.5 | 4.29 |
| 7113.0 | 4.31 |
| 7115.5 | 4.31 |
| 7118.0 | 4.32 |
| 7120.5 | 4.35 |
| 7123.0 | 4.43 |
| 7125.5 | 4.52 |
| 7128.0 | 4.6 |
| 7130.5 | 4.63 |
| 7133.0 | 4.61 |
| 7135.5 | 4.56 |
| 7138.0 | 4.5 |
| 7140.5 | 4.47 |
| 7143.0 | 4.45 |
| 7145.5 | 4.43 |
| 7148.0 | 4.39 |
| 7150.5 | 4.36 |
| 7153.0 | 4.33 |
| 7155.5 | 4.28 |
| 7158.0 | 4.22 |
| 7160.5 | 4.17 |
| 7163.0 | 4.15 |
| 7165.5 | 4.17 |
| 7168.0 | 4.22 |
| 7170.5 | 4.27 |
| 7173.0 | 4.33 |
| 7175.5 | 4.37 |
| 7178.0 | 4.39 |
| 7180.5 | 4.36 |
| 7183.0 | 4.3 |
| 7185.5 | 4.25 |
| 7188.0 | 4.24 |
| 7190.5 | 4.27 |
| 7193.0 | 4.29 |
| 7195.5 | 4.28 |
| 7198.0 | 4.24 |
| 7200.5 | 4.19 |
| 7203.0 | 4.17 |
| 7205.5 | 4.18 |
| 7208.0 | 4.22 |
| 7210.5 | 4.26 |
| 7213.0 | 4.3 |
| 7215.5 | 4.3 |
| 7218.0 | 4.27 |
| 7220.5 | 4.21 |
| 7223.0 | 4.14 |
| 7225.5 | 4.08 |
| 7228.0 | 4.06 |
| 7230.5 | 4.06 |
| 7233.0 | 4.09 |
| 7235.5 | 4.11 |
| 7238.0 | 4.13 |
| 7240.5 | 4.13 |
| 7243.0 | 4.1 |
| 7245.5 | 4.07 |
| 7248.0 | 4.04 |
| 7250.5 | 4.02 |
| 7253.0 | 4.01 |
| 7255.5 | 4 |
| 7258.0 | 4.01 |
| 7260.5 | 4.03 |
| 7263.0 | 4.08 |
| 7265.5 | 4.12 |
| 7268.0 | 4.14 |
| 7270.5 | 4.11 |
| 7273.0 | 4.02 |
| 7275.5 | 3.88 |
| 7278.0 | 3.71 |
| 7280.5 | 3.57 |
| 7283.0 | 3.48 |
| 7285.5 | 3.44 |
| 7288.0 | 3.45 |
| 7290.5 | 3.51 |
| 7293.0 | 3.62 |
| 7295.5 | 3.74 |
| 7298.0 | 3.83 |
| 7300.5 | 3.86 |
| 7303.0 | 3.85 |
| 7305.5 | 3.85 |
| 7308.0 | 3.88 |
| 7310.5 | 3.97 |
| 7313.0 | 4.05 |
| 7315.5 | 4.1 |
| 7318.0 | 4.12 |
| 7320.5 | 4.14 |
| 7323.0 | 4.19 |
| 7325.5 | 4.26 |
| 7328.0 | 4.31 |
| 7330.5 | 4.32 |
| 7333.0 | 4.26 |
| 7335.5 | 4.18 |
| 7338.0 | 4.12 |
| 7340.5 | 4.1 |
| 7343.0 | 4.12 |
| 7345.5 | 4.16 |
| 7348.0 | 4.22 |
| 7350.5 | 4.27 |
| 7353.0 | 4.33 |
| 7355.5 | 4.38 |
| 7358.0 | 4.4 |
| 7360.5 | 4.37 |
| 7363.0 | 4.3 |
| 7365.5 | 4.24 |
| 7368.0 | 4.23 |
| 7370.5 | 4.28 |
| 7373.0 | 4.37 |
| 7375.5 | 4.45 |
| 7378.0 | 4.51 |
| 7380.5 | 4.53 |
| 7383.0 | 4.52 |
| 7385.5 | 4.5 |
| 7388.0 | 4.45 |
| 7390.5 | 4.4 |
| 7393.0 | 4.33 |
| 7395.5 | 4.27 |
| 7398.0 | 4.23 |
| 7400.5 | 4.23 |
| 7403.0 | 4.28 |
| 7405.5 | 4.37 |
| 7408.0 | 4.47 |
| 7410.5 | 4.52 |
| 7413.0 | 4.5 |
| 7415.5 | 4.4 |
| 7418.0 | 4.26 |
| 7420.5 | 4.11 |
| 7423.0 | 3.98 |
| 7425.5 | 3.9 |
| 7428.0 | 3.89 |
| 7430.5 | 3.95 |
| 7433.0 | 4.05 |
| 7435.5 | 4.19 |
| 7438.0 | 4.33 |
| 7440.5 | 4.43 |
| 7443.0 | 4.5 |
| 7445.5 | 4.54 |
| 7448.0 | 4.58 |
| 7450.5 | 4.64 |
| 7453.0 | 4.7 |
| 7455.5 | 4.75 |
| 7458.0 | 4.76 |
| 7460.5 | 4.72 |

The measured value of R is 1.13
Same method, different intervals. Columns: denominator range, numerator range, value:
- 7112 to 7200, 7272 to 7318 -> 0.90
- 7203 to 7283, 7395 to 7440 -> 1.09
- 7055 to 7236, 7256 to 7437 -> 1.02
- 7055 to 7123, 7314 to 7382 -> 1.09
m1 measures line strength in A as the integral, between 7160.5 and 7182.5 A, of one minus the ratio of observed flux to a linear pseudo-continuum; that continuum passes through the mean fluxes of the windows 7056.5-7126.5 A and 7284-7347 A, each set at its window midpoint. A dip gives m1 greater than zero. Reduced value -0.73 A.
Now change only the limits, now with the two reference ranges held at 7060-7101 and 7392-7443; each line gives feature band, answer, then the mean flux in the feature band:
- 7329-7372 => -0.2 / 4.25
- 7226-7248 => 0.6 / 4.09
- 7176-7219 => -0.6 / 4.27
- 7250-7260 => 0.5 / 4.01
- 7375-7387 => -0.8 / 4.5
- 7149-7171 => -0.2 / 4.24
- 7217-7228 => 0.1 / 4.16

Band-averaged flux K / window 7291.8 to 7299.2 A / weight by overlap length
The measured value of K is 3.73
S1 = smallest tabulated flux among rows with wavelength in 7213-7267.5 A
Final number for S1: 4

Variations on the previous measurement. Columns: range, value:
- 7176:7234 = 4.06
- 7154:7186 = 4.15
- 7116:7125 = 4.32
